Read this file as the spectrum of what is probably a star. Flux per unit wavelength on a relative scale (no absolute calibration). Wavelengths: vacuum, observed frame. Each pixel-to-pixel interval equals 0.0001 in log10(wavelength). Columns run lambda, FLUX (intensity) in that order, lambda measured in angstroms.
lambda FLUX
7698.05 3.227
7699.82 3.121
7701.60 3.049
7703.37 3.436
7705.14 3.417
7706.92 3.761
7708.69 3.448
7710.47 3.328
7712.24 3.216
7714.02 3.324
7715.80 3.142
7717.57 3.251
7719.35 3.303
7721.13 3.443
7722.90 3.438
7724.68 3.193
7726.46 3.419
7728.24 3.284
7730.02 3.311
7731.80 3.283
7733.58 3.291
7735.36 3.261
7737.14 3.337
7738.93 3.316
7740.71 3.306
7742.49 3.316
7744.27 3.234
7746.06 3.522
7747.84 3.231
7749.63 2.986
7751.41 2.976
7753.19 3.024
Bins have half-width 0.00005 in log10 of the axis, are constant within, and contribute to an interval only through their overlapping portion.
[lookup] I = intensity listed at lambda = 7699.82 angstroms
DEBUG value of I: 3.121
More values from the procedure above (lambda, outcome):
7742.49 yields 3.316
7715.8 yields 3.142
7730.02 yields 3.311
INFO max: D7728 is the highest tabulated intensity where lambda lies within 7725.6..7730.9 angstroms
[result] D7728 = 3.419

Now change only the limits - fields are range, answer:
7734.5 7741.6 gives 3.337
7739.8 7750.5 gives 3.522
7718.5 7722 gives 3.443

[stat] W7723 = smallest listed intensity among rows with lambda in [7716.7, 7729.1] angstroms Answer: 3.193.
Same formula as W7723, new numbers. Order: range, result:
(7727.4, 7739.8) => 3.261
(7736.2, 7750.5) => 2.986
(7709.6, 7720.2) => 3.142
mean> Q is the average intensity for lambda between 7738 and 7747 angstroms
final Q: 3.34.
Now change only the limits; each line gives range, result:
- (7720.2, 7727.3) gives 3.37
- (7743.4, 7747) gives 3.37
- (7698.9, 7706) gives 3.26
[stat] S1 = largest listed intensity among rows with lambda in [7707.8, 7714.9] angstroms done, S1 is 3.448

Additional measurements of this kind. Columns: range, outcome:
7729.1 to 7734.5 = 3.311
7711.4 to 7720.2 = 3.324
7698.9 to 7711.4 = 3.761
